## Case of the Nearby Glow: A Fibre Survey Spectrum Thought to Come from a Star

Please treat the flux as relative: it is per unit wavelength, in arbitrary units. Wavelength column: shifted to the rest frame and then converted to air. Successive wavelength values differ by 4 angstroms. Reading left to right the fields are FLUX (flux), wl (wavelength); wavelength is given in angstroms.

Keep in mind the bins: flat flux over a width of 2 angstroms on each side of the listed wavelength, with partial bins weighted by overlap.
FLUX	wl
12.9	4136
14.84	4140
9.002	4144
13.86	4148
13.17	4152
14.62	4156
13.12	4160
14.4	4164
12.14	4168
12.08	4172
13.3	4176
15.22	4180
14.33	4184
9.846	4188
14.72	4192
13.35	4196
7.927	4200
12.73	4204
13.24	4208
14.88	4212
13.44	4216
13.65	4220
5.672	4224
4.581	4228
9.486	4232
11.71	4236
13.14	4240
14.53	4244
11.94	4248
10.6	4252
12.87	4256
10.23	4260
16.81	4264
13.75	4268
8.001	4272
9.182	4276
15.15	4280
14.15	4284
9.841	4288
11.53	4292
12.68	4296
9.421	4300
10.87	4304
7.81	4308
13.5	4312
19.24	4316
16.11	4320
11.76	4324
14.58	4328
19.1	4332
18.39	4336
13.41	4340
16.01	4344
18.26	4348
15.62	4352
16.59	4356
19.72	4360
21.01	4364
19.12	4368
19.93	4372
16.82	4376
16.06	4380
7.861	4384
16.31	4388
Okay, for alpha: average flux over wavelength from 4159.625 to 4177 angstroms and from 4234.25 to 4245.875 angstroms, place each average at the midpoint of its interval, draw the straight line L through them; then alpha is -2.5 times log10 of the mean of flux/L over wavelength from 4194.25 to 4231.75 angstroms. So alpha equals 0.19 mag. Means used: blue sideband 13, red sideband 13.1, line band 11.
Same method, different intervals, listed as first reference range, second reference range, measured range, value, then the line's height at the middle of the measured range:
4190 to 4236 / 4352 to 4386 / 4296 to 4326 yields 0.18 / 14.9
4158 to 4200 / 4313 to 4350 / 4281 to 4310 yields 0.36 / 15.5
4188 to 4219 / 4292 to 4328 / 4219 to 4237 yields 0.42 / 12.7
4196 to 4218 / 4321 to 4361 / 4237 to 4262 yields 0.13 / 13.7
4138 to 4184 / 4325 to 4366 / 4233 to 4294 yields 0.26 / 15.4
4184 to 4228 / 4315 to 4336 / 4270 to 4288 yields 0.26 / 14.5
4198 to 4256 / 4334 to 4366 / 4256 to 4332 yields 0.15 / 14.6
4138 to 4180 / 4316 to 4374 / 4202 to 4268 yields 0.24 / 14.8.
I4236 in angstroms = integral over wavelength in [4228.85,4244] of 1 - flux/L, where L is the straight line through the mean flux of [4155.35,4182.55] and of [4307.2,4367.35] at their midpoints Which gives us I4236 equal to 3.4 angstroms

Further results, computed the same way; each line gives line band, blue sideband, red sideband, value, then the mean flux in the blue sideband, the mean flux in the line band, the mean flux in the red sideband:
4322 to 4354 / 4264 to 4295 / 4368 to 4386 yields -3.9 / 12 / 15.9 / 15.6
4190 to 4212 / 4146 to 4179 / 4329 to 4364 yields 2.5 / 13.4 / 12.6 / 17.3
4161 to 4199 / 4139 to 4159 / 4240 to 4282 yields -0.9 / 13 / 13.1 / 12.3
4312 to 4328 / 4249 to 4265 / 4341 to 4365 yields 0.4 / 12.3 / 15.3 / 17.6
